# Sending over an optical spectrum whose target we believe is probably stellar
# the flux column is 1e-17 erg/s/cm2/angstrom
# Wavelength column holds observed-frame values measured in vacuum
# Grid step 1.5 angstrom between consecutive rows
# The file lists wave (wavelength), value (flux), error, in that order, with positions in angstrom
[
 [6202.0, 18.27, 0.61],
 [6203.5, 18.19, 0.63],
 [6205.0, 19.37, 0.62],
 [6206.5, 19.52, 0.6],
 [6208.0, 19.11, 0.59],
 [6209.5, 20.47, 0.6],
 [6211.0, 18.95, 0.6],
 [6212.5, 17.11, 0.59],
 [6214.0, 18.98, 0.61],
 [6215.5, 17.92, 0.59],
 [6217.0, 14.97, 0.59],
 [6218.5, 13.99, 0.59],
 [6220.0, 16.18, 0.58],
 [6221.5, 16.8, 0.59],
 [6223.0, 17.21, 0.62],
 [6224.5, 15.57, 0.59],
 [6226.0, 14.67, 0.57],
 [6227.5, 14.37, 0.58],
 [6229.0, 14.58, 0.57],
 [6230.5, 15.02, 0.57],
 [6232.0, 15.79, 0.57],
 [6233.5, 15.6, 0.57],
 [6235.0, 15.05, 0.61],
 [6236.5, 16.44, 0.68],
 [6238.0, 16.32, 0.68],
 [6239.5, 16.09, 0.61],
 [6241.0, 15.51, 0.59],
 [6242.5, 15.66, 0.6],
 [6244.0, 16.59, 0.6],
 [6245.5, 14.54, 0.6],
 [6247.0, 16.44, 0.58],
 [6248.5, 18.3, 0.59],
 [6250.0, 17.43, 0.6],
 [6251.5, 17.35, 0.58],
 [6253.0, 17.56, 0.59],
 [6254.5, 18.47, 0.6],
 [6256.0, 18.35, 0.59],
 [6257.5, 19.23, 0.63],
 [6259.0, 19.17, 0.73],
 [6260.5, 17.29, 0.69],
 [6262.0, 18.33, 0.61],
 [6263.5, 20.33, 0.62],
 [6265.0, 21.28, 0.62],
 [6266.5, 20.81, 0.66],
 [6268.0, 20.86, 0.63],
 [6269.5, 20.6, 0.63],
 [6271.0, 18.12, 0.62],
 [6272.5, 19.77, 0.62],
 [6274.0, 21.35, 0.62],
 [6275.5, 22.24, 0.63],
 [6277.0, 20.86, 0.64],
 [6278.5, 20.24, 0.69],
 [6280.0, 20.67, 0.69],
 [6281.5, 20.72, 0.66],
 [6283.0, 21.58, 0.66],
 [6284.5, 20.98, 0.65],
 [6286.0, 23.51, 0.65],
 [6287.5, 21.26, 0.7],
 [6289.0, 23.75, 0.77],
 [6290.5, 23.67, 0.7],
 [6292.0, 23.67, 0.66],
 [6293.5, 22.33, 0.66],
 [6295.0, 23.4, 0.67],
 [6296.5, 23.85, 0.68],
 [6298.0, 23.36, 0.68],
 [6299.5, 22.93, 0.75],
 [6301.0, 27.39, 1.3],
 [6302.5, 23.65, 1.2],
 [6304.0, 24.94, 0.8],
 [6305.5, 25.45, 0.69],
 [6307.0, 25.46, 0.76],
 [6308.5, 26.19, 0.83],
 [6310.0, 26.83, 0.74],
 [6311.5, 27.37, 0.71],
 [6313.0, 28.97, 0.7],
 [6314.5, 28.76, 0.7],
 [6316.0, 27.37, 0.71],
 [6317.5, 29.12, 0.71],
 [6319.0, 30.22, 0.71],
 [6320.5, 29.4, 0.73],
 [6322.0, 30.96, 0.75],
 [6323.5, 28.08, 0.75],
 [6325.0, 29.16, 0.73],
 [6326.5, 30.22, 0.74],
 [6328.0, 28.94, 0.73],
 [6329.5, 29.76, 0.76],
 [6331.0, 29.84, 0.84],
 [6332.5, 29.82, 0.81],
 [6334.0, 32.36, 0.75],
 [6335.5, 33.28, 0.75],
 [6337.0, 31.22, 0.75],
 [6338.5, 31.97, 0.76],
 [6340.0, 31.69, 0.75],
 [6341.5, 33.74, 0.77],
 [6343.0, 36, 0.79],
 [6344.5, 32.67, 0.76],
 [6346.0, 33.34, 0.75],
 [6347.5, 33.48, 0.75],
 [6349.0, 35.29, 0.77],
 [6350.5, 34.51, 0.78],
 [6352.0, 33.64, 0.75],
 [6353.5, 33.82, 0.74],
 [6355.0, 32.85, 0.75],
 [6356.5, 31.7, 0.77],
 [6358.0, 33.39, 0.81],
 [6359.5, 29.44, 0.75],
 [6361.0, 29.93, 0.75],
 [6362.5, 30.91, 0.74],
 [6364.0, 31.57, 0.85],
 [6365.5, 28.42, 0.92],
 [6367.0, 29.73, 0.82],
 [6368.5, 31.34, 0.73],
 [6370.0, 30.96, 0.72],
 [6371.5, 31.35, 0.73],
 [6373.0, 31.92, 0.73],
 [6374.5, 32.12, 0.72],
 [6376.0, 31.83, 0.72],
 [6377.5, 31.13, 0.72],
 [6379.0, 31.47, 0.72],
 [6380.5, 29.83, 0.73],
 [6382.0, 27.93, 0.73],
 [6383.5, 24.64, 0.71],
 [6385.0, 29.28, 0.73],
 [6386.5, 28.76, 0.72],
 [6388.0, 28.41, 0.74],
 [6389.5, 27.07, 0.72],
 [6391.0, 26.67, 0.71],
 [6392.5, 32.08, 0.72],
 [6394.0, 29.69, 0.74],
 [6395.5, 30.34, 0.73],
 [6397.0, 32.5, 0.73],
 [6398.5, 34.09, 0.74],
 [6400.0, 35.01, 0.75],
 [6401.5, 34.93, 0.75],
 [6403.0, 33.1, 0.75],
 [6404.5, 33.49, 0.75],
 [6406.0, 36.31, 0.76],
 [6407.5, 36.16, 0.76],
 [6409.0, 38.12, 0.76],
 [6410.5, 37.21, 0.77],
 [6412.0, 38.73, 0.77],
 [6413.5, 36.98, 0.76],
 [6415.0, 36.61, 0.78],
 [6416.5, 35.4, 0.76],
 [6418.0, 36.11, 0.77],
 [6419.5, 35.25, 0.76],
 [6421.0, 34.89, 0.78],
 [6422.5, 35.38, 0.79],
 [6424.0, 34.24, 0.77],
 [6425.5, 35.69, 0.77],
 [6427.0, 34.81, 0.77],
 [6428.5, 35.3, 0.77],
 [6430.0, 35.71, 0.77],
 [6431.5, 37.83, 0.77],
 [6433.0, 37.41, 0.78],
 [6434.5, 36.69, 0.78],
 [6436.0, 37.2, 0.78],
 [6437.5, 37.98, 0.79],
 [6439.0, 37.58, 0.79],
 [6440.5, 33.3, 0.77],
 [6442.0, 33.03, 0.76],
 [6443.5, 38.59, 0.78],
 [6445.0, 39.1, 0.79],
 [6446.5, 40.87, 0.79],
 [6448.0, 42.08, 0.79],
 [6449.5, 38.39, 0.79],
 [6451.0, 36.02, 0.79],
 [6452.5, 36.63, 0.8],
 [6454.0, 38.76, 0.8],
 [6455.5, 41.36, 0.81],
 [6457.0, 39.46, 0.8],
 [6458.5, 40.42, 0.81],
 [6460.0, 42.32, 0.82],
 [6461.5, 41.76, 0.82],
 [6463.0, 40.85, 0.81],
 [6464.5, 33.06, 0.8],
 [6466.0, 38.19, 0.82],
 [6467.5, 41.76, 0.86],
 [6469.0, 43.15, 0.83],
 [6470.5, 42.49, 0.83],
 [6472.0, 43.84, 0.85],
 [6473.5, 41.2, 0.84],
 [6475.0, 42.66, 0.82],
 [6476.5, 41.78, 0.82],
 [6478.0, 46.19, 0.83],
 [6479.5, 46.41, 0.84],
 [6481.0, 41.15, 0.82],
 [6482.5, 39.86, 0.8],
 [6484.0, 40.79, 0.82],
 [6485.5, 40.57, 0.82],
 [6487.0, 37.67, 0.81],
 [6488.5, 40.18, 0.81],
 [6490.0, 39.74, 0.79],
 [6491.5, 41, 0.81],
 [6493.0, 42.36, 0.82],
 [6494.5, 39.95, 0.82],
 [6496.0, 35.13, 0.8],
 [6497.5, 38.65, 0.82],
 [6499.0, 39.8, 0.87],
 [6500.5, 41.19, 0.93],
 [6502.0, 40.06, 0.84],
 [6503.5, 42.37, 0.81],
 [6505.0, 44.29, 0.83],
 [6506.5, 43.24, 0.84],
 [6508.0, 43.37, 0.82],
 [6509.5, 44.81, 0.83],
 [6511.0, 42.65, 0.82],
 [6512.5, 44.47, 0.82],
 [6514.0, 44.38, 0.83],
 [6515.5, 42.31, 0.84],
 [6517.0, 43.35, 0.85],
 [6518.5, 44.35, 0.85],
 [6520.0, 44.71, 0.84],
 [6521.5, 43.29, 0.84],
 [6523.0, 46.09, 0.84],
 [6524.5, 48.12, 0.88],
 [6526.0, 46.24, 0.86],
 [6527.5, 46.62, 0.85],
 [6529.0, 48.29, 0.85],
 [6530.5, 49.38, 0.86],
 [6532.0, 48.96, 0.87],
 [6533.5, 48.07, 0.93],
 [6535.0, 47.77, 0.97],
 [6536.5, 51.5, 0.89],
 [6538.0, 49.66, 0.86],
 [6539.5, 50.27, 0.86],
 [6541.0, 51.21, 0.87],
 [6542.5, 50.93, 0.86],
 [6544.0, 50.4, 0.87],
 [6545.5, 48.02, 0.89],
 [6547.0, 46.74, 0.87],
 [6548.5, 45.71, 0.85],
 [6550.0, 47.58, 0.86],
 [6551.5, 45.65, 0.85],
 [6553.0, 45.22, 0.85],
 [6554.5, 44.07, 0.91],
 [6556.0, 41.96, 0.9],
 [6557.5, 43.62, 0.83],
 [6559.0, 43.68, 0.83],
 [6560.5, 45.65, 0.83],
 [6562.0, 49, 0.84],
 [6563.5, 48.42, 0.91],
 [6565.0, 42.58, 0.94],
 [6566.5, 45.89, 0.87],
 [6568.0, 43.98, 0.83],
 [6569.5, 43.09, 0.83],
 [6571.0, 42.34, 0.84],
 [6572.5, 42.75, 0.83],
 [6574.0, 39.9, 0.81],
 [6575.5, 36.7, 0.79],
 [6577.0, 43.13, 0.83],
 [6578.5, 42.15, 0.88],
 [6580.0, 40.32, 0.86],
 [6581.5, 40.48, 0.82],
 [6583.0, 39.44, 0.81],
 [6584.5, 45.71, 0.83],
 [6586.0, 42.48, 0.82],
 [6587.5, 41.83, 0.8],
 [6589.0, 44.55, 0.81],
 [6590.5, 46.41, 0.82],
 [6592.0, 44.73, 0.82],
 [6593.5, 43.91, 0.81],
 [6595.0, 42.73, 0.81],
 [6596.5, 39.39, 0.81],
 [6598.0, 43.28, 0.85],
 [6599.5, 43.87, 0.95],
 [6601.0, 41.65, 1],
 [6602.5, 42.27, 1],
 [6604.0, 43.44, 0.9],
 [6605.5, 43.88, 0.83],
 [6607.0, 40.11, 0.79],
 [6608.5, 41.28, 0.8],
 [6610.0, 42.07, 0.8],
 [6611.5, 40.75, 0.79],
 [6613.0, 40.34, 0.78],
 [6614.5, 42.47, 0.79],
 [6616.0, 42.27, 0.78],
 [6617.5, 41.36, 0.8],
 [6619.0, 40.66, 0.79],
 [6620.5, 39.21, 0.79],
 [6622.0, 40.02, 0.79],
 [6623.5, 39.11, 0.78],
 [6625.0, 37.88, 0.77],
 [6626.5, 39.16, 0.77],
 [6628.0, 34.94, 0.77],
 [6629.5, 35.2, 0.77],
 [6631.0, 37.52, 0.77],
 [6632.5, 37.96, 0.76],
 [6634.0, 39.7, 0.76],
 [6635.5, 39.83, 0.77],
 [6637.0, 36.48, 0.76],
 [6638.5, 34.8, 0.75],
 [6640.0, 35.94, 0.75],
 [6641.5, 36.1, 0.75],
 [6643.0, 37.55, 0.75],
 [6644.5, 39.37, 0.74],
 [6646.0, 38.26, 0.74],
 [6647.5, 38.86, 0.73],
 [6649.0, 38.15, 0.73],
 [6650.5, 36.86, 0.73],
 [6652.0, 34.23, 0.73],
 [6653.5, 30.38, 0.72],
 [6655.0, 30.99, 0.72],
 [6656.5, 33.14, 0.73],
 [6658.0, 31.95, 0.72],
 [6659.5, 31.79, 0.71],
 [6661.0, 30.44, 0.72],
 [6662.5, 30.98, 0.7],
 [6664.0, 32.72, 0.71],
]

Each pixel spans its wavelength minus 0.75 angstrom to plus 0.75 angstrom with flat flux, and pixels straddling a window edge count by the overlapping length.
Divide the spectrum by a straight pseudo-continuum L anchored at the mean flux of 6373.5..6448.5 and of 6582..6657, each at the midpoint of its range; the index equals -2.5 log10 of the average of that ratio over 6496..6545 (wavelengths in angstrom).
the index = -0.22 mag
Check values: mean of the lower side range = 34.1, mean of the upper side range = 39.7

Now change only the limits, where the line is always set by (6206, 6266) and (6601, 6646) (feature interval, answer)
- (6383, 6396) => -0.107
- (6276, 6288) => -0.081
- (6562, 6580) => -0.182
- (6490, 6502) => -0.234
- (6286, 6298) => -0.144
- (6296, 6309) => -0.185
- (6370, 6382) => -0.233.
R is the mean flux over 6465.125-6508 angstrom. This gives 41.3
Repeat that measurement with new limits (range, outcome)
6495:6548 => 45.4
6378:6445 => 34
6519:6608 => 44.9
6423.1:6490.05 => 39.2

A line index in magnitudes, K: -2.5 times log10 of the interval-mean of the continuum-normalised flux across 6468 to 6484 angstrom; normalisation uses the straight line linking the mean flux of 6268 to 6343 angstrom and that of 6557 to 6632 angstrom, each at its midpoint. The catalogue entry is -0.21 mag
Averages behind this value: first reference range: 26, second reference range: 41.9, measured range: 42.8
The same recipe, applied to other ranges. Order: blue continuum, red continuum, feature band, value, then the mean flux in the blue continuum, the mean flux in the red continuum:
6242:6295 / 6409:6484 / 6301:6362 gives -0.15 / 19.9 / 38.6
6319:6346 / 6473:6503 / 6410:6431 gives 0.02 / 31.2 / 40.8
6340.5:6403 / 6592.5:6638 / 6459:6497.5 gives -0.16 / 31.4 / 40.4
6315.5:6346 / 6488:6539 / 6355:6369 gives 0.08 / 30.9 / 44.1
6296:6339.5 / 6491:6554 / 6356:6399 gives 0.10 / 28.2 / 45.2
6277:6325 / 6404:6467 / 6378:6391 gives 0.15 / 25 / 37.3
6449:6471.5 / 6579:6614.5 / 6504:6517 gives -0.08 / 39.7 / 42.4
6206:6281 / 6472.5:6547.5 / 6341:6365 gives -0.15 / 17.8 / 44.2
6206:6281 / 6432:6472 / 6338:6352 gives -0.20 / 17.8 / 38.9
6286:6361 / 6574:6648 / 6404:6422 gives -0.12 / 28.9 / 40.4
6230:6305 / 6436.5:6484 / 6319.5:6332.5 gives -0.14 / 19.8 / 40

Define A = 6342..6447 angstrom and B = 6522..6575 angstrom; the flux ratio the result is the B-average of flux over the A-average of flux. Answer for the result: 1.39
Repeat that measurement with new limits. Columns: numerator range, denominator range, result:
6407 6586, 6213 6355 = 1.80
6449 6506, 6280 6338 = 1.53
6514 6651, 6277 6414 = 1.45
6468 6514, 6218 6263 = 2.53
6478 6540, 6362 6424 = 1.35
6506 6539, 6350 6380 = 1.46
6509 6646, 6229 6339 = 1.90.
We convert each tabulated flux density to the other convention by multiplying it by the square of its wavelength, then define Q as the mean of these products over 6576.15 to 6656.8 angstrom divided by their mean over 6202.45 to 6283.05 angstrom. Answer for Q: 2.50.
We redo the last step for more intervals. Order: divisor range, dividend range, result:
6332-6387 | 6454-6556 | 1.45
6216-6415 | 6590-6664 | 1.63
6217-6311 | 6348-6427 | 1.73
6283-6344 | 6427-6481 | 1.50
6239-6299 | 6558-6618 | 2.37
